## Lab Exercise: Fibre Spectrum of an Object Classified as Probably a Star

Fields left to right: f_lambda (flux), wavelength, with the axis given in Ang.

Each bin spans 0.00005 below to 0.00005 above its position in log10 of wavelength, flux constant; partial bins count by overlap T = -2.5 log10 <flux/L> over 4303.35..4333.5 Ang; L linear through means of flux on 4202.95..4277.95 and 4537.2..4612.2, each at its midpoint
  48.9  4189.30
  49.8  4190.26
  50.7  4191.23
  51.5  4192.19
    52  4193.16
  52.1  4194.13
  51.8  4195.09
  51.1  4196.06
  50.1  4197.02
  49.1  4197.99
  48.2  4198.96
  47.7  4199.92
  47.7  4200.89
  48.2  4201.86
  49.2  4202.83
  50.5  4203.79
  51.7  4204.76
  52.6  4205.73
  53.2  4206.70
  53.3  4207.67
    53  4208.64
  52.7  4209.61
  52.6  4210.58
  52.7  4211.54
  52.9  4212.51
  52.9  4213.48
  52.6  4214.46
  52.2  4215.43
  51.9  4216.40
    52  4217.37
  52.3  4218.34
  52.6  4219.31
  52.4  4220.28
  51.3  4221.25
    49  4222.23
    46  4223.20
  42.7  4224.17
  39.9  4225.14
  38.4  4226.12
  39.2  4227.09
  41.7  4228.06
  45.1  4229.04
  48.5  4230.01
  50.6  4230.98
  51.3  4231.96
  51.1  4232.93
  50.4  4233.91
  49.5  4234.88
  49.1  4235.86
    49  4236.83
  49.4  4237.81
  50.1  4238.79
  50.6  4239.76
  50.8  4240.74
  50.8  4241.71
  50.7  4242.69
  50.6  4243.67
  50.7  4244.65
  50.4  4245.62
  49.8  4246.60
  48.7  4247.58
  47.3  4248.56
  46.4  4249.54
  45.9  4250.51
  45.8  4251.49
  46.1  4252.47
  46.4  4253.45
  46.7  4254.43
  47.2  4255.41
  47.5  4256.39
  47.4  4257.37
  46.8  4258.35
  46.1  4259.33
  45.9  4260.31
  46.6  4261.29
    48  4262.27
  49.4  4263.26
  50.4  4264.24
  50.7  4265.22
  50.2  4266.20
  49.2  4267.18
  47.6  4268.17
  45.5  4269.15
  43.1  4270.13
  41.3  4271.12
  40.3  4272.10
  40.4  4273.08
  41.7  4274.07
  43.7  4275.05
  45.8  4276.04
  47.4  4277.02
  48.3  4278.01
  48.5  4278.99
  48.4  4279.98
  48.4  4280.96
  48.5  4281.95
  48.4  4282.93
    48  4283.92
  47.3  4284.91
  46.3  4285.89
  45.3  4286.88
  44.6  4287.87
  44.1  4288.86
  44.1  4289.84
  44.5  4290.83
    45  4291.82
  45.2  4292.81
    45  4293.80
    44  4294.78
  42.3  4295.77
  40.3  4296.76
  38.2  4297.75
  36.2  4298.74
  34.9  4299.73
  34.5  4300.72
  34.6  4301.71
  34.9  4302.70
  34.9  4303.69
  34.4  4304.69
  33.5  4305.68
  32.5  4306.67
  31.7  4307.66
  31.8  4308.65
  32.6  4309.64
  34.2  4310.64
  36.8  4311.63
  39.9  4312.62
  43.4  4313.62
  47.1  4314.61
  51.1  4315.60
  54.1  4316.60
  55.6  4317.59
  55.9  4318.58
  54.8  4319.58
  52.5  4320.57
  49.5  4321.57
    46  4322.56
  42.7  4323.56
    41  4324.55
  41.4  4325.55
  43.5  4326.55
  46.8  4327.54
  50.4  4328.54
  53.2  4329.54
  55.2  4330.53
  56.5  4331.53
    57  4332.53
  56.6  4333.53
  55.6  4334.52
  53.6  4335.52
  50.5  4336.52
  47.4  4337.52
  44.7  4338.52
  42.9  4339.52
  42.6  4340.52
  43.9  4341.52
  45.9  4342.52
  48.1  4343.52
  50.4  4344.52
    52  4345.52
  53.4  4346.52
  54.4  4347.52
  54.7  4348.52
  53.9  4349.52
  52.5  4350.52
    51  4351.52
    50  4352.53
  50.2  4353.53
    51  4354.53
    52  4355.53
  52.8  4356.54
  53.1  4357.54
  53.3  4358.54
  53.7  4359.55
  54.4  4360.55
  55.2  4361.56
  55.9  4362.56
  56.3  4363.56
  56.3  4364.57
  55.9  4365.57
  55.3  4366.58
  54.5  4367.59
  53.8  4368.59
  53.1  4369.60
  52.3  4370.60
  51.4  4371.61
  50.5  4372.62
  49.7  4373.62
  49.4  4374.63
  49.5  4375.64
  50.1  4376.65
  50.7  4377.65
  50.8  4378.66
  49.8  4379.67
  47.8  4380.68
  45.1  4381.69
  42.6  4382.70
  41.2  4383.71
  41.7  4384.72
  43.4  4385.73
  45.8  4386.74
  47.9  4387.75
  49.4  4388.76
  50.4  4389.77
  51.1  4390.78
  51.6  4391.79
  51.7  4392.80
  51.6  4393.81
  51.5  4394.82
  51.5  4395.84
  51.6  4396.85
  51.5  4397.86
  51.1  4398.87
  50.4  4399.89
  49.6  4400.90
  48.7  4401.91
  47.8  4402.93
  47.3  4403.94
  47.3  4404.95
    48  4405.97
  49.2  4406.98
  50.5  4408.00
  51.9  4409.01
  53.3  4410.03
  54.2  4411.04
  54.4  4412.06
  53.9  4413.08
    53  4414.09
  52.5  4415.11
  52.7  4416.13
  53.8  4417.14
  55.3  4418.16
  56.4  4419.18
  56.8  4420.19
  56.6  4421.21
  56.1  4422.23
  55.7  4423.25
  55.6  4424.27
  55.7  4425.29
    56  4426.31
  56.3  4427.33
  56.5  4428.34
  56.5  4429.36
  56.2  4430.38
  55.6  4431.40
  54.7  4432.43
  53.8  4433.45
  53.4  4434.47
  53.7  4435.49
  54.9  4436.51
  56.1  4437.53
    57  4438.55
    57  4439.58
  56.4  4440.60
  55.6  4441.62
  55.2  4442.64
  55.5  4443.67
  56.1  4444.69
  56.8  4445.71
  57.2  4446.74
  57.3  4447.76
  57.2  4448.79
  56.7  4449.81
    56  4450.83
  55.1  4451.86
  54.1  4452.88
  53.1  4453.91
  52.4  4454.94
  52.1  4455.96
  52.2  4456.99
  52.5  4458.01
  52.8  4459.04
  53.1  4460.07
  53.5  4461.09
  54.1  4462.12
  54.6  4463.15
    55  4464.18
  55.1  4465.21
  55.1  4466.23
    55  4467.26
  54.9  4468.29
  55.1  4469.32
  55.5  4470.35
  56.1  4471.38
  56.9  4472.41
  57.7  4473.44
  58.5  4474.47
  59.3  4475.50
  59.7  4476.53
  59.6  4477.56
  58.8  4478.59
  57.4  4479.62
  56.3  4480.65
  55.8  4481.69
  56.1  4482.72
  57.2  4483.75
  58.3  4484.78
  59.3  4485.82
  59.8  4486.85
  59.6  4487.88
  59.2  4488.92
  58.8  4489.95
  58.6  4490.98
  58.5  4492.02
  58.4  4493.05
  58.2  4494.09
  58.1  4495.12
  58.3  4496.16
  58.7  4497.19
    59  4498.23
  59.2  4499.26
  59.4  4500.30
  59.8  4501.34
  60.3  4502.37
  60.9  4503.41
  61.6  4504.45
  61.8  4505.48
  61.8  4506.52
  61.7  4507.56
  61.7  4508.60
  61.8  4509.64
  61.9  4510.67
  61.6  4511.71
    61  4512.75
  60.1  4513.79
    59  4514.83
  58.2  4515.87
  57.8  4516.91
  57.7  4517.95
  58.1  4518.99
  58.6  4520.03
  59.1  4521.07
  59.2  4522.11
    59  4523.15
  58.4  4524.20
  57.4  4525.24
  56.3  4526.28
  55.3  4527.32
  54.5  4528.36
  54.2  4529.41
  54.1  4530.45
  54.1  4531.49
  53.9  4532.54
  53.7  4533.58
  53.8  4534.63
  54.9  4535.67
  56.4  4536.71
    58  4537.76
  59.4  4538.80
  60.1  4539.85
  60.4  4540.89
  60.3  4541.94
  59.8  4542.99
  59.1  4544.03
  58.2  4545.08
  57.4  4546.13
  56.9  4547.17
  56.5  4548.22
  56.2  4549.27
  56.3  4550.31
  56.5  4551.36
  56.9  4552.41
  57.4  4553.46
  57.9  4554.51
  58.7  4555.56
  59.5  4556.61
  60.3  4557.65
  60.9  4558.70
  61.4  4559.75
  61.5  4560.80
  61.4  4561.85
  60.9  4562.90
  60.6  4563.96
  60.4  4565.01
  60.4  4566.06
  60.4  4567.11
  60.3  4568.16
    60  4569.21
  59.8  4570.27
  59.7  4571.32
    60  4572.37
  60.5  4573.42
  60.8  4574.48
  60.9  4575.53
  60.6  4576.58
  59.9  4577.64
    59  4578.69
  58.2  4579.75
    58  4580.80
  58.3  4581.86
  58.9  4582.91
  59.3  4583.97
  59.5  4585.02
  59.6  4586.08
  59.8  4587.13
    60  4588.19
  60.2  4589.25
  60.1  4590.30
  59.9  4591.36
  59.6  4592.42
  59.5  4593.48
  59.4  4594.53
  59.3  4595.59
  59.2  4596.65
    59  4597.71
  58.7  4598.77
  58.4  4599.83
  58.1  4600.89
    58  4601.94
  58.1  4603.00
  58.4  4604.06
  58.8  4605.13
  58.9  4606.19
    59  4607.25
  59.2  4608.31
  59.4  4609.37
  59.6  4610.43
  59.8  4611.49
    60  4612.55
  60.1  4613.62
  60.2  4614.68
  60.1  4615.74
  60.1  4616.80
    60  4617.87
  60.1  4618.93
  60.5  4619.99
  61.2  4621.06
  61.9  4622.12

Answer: 0.14 mag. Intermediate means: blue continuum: 48.4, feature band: 44.9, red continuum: 59.3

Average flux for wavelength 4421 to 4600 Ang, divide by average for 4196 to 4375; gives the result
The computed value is 1.2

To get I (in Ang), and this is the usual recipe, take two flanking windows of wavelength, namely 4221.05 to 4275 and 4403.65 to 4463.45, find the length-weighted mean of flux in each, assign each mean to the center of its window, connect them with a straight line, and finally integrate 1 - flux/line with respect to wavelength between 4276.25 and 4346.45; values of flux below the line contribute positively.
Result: 6.4 Ang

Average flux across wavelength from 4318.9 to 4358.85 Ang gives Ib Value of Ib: 50.2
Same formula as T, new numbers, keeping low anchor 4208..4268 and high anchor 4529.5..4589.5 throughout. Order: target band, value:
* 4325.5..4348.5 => 0.04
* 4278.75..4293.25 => 0.09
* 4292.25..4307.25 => 0.32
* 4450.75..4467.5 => 0.04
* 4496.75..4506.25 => -0.06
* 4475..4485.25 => -0.03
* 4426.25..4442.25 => -0.02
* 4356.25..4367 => -0.04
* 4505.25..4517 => -0.07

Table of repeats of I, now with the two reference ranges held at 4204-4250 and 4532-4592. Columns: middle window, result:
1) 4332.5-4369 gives 0.77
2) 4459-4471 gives 0.36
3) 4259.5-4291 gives 2.87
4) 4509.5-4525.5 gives -0.44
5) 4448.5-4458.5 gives 0.33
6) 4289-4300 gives 2.03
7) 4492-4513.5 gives -1.10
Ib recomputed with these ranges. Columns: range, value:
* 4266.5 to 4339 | 44.7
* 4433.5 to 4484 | 55.6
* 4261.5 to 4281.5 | 46.4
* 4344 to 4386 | 51.3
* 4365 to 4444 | 52.1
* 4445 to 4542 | 57.4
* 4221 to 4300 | 46.4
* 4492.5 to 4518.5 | 59.9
